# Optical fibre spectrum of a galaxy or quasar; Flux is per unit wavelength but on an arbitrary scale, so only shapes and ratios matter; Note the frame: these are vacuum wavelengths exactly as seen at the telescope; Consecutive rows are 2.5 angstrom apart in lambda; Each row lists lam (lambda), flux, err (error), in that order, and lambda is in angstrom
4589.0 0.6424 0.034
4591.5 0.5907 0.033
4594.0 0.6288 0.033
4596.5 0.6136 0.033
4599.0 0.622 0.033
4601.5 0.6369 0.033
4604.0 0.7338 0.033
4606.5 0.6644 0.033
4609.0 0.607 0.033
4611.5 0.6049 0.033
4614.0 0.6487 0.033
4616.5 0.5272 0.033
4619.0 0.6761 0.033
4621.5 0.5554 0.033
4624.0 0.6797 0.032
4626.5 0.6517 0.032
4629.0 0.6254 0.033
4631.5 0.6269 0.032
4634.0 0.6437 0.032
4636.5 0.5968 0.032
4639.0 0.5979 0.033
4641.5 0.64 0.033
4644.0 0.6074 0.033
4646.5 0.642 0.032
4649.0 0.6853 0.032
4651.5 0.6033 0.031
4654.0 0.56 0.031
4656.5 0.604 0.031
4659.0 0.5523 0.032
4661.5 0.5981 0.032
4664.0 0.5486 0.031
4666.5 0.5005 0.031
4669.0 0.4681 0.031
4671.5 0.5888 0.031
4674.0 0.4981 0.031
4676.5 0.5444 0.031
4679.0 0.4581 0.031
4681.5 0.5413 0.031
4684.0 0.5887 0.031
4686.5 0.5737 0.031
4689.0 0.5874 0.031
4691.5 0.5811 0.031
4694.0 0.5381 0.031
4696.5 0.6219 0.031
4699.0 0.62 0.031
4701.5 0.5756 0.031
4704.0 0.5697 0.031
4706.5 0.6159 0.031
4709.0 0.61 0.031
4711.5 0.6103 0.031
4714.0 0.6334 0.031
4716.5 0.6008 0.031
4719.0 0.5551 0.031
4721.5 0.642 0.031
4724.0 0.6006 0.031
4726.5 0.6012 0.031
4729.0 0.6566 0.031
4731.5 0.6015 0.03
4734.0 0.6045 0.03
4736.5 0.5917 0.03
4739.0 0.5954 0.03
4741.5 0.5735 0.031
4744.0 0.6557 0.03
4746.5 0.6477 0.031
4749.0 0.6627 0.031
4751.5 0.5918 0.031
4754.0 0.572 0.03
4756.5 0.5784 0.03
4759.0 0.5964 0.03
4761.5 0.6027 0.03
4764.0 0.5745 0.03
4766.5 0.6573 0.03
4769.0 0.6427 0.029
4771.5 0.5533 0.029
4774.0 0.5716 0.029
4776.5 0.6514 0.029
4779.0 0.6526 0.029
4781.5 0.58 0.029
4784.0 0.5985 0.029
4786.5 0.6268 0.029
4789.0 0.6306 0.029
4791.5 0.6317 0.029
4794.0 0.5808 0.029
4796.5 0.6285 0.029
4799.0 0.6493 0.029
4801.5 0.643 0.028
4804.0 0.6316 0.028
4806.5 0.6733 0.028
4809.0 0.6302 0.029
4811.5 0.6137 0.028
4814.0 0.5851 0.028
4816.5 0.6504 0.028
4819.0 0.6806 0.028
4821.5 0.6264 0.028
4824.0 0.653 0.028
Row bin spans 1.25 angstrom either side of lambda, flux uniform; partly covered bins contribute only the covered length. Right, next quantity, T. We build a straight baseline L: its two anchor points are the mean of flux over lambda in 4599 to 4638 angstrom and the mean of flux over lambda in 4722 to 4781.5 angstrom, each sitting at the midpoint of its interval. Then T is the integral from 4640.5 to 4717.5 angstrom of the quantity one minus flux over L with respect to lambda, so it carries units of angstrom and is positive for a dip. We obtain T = 5.2 angstrom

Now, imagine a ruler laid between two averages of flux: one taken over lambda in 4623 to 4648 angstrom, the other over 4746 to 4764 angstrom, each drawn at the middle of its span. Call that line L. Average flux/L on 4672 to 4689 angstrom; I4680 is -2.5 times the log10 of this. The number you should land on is 0.15 mag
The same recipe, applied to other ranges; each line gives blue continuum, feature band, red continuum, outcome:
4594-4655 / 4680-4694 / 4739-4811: 0.098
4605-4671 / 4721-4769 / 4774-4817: 0.013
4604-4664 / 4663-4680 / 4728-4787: 0.193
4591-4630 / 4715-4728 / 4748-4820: 0.037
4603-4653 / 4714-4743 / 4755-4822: 0.035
